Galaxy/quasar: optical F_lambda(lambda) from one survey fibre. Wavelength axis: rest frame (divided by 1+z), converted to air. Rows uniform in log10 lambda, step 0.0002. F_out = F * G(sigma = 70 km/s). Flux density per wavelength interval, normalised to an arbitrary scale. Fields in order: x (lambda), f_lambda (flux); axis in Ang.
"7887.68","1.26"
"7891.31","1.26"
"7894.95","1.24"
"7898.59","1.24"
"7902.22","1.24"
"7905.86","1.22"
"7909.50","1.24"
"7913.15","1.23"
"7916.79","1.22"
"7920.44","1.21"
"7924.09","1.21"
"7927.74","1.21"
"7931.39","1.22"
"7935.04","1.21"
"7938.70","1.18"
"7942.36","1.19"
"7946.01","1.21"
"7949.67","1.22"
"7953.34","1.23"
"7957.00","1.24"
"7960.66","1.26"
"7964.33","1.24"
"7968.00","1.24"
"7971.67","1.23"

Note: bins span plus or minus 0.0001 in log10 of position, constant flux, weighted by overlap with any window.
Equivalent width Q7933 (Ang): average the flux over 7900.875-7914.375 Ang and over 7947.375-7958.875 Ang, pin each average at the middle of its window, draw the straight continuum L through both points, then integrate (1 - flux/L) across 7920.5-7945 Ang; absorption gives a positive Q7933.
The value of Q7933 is 0.5 Ang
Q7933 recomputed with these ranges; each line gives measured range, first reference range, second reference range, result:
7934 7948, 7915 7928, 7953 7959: 0.3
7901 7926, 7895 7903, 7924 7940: 0.0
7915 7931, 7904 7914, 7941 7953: 0.1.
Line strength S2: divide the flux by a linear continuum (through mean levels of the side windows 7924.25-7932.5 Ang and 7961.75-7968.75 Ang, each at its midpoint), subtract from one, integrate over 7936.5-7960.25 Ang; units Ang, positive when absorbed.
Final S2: 0.3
